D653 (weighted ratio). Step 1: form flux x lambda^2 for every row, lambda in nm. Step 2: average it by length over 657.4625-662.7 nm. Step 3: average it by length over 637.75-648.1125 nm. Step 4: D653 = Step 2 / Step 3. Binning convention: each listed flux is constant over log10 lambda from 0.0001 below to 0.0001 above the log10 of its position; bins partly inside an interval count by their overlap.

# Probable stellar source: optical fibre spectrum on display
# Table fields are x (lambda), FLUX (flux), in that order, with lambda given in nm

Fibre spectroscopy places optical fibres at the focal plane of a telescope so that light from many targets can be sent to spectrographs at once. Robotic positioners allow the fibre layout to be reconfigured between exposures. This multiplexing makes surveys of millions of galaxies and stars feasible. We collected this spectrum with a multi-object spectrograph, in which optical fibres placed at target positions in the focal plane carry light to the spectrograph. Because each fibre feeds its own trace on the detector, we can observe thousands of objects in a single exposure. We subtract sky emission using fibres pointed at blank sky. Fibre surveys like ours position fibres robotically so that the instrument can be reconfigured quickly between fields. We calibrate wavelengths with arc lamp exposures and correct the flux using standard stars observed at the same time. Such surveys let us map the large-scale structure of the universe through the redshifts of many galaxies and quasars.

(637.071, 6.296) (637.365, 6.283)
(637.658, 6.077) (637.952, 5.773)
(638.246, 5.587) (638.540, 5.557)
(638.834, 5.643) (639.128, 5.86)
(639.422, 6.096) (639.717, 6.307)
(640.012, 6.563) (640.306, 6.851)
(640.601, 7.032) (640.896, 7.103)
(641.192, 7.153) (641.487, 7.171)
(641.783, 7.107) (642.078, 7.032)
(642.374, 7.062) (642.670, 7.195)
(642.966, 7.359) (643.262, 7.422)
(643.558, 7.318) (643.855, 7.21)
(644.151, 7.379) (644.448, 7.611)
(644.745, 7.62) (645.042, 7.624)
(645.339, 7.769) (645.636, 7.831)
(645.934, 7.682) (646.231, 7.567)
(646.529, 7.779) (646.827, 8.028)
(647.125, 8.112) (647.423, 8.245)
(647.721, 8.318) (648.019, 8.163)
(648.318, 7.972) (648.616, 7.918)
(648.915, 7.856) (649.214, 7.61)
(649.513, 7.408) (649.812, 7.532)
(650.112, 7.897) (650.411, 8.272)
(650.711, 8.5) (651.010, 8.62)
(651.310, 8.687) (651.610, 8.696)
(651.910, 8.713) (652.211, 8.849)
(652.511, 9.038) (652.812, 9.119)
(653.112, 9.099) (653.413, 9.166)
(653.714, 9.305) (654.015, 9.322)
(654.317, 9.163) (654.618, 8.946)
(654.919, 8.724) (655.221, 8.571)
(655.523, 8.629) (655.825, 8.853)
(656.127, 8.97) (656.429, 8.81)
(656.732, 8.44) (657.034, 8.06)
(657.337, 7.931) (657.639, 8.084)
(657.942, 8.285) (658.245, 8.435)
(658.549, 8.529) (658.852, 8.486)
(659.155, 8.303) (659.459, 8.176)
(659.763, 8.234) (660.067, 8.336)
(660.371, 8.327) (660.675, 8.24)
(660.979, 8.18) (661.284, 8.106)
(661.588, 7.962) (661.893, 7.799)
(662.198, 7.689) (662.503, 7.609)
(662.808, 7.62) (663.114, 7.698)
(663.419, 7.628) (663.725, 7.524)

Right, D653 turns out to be 1.20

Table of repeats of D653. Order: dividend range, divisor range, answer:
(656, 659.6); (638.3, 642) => 1.35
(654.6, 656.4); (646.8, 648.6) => 1.10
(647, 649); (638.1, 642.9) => 1.26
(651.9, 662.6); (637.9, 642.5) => 1.38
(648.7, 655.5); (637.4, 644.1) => 1.33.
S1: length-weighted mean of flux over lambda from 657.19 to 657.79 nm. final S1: 8.02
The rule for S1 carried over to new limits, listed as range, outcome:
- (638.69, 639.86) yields 5.98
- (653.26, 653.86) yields 9.23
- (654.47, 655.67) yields 8.72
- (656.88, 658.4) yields 8.16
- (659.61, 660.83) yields 8.29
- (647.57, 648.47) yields 8.16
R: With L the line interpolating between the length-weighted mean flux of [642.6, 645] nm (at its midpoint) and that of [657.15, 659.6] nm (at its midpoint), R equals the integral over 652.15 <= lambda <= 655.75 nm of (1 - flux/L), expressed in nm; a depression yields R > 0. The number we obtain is -0.44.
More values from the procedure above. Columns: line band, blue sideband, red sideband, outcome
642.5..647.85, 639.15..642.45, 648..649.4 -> -0.19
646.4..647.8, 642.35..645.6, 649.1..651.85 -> -0.05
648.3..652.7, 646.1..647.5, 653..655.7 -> 0.10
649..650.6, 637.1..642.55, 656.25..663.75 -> -0.11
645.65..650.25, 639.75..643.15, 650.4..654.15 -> 0.15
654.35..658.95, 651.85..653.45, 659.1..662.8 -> 0.01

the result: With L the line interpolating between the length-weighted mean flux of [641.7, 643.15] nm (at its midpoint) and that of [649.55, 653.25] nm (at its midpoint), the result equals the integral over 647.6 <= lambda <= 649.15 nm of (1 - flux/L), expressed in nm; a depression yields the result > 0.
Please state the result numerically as 0.01 nm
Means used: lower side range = 7.16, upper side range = 8.55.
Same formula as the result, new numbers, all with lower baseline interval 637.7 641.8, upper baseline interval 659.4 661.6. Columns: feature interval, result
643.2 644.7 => -0.144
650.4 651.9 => -0.245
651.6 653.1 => -0.285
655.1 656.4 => -0.162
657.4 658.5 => -0.038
